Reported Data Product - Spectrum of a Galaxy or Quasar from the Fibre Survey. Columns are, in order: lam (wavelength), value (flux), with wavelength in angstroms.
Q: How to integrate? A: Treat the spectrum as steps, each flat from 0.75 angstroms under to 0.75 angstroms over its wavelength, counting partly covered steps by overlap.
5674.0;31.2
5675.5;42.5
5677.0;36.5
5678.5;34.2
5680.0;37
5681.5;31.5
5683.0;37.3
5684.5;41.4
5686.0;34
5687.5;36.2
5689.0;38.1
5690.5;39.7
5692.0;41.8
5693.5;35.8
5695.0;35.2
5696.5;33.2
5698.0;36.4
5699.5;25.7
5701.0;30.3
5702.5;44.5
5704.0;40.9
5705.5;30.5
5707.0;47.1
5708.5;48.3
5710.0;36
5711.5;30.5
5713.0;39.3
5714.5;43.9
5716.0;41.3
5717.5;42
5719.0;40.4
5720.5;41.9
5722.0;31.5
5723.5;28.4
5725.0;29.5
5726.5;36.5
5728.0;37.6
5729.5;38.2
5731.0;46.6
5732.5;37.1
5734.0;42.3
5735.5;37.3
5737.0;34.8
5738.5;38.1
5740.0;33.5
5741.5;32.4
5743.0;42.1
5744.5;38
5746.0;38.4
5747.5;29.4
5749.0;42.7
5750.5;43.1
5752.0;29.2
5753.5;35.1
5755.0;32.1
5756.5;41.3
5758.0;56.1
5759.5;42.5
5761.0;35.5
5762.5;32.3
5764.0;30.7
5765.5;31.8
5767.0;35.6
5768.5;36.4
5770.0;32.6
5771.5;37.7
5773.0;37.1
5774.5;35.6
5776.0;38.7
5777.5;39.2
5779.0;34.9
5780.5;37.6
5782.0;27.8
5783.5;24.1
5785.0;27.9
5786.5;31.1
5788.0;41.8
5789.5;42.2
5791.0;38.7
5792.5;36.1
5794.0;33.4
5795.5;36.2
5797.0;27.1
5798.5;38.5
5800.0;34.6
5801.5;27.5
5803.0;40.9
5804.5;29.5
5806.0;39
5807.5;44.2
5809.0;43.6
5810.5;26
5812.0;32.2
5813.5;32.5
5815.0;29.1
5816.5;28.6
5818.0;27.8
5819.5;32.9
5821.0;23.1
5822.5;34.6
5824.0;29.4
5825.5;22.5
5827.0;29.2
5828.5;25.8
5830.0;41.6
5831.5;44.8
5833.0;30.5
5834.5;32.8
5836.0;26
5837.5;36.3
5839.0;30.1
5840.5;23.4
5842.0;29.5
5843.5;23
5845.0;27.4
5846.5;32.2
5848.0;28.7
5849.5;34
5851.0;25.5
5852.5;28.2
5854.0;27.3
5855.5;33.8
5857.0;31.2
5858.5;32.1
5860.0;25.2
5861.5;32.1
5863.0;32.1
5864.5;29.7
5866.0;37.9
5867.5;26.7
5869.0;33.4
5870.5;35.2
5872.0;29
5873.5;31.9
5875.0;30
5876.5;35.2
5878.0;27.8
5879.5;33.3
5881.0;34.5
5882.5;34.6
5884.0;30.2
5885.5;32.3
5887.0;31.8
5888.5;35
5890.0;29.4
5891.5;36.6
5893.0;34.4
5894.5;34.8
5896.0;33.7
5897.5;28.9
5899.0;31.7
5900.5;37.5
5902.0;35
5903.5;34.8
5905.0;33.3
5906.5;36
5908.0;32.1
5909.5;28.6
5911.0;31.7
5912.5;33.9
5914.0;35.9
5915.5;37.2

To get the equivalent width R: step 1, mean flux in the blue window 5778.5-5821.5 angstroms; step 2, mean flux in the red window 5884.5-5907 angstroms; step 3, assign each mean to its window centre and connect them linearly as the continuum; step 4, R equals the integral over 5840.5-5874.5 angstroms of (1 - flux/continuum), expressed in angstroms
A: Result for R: 3.5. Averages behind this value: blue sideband 33.5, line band 30.1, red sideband 33.6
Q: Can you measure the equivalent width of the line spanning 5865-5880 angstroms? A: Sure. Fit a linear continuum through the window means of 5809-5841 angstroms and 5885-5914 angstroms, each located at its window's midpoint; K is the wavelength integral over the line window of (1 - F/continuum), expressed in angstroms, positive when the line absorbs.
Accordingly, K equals 0.2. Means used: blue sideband 30.8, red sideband 33.3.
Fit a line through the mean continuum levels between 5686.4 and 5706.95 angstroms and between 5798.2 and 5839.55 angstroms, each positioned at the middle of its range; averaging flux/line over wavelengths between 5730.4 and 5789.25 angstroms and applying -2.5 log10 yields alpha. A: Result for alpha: -0.06 mag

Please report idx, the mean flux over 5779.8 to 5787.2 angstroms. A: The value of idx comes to 29.6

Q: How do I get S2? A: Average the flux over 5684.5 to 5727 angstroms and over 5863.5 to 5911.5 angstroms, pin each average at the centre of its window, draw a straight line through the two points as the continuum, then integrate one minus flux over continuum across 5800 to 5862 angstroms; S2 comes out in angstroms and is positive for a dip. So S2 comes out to 5.5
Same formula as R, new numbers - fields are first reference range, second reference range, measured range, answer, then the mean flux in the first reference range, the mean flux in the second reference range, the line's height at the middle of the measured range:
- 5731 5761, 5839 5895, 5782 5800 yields 0.8 angstroms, 38.3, 31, 35.6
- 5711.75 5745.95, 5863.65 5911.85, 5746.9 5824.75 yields 2.6 angstroms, 37.8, 32.7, 35.9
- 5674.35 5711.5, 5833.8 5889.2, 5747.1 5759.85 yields -1.6 angstroms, 37.1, 30.8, 34.8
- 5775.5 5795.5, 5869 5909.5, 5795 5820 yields 0.7 angstroms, 34.9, 33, 34.5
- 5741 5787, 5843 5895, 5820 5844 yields 1.9 angstroms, 35.8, 31.4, 32.9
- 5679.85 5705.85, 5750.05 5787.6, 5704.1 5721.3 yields -2.0 angstroms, 36.1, 35.4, 36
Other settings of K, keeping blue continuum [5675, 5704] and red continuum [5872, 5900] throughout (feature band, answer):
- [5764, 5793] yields -0.3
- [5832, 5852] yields 2.4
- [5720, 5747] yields -0.9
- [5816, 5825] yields 1.2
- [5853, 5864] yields 0.9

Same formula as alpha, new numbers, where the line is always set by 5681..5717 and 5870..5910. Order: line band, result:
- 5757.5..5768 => -0.039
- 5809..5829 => 0.180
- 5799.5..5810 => -0.057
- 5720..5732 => 0.020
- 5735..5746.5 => -0.008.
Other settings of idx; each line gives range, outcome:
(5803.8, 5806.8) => 34.5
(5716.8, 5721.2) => 41.4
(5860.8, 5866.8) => 32.9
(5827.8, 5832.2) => 37.4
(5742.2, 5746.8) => 39.3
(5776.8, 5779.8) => 37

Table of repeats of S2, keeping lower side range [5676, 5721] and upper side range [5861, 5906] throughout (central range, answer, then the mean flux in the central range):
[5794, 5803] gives 0.39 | 33.5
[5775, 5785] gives 0.62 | 33.3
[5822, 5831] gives 0.92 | 30.8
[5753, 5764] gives -0.81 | 38.8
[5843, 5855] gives 1.85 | 28.5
